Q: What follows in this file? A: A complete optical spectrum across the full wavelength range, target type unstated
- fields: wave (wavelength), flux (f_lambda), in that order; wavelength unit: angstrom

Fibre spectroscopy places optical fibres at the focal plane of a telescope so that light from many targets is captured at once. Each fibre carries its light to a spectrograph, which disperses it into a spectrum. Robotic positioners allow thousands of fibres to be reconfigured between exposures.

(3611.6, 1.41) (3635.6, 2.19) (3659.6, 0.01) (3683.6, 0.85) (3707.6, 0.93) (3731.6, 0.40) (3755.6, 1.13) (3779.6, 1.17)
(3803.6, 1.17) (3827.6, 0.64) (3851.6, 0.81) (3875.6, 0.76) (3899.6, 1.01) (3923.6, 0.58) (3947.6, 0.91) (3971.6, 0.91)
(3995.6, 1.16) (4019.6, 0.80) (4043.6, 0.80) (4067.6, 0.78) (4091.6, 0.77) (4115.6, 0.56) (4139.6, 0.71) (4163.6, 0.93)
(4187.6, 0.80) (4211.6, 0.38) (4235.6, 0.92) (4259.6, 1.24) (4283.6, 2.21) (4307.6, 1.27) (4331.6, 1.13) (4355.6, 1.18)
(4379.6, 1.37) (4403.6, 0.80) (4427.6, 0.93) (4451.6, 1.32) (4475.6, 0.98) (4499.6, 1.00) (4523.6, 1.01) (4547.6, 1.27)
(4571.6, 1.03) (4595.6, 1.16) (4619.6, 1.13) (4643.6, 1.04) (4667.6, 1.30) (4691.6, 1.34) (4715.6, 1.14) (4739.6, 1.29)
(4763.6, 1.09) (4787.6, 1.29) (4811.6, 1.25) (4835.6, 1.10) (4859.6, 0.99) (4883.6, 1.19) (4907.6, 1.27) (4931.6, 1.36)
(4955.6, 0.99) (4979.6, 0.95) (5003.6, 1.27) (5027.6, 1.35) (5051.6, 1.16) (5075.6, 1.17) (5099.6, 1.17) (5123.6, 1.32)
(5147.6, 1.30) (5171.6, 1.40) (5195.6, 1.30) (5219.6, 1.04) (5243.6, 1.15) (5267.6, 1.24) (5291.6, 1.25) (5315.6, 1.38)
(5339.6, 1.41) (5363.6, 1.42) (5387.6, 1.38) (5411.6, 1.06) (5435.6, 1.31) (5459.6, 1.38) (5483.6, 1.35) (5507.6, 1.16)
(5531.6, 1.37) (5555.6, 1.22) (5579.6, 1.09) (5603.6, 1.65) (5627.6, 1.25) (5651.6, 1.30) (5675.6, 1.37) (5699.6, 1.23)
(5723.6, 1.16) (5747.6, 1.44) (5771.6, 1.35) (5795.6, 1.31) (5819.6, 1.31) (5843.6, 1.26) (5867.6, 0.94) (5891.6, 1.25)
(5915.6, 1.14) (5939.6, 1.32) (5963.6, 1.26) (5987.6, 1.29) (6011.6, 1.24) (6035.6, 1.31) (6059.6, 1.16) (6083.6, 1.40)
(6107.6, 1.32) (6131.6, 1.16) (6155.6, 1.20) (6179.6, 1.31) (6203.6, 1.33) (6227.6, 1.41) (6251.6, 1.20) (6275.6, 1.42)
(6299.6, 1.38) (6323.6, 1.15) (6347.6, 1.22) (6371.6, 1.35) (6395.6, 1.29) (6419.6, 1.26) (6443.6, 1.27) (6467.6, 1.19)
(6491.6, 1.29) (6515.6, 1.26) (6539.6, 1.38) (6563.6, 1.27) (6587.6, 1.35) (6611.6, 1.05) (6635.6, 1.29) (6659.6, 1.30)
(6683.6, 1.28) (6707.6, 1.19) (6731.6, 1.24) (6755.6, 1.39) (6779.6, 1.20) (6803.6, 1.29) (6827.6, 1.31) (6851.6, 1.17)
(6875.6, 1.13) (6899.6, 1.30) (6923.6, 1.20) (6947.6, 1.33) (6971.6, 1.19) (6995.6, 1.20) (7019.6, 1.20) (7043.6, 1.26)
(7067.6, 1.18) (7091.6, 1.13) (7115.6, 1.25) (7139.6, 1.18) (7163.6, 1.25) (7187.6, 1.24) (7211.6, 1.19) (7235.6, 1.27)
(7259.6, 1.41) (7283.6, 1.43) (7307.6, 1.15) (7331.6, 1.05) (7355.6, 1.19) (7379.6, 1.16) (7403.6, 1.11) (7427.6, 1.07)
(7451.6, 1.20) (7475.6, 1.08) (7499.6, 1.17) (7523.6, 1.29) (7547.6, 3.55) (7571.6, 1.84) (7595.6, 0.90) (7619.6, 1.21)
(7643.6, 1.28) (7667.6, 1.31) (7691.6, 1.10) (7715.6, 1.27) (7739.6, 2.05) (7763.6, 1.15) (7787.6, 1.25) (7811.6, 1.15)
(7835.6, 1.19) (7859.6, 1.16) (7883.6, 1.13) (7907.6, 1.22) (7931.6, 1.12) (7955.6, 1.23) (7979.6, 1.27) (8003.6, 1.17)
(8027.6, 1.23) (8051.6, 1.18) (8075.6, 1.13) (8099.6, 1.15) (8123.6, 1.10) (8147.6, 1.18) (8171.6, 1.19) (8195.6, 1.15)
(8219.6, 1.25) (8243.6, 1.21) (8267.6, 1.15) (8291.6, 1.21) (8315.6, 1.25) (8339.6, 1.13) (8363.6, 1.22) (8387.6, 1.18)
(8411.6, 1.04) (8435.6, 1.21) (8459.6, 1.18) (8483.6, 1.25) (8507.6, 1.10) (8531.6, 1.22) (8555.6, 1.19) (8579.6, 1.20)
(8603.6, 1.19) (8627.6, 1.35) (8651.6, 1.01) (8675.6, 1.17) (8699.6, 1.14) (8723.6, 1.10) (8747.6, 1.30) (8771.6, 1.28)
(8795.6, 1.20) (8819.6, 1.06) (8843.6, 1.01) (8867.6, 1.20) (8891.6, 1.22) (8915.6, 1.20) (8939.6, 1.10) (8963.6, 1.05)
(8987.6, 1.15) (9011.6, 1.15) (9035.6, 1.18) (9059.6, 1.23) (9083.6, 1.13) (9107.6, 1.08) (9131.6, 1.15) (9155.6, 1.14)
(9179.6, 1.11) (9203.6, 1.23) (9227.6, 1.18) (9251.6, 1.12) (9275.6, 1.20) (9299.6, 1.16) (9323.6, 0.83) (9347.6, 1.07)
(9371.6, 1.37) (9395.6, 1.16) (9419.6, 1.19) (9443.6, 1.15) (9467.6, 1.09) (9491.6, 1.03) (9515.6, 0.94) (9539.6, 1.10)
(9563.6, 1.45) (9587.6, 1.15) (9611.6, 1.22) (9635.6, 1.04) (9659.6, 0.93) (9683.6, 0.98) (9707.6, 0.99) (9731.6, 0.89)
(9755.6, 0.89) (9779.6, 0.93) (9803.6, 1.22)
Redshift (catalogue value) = 0.151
